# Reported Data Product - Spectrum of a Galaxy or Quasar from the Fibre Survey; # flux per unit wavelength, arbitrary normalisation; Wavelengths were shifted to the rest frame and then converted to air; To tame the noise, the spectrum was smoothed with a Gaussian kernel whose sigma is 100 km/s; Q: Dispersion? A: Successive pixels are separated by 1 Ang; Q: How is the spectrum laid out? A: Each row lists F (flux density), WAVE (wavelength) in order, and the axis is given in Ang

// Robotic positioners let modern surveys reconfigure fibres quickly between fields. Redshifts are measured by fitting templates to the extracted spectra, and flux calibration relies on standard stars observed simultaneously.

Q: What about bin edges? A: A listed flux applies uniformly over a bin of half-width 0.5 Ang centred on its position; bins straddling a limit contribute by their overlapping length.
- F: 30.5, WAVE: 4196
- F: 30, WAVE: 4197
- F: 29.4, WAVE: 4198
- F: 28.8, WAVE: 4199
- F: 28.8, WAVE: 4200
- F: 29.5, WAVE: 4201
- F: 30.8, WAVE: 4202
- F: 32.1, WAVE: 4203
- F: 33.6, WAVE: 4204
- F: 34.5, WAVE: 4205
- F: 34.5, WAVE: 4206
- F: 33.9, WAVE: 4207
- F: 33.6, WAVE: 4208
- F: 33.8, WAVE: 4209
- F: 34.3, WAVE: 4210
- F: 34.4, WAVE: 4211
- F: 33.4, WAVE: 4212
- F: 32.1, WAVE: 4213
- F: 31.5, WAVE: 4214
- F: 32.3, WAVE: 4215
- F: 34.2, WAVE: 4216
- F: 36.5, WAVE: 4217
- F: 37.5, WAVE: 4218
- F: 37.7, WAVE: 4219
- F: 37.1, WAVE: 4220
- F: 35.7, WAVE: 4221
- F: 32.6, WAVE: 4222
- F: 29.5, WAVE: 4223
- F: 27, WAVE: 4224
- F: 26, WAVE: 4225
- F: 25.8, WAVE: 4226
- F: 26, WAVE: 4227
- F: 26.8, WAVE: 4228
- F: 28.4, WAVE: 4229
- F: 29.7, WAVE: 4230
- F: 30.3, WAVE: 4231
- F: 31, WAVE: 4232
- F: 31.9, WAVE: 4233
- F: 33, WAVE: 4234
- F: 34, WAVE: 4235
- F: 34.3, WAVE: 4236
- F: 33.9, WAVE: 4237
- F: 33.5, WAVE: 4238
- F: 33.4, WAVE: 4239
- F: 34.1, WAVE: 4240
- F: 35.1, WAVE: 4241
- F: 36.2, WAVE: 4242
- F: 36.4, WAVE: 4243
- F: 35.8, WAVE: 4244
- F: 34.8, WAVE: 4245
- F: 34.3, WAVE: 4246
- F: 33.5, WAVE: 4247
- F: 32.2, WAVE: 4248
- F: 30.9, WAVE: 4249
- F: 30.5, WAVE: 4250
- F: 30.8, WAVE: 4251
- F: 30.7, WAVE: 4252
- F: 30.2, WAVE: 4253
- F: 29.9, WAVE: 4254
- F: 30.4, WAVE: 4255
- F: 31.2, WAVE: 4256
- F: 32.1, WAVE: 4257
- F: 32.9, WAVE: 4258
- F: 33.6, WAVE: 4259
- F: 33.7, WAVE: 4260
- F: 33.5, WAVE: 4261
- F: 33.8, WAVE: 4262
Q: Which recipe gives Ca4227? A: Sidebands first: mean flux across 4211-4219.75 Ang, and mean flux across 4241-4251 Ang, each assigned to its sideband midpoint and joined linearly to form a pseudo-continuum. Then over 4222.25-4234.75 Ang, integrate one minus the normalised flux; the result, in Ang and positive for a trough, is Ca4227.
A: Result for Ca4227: 1.9 Ang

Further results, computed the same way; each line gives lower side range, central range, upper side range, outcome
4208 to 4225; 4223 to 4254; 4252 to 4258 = 0.4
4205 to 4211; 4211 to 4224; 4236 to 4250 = 0.1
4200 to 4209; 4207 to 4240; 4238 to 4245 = 1.5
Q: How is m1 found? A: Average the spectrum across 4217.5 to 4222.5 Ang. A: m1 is 36.1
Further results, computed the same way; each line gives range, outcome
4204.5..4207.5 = 34.3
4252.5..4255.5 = 30.2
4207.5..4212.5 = 33.9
